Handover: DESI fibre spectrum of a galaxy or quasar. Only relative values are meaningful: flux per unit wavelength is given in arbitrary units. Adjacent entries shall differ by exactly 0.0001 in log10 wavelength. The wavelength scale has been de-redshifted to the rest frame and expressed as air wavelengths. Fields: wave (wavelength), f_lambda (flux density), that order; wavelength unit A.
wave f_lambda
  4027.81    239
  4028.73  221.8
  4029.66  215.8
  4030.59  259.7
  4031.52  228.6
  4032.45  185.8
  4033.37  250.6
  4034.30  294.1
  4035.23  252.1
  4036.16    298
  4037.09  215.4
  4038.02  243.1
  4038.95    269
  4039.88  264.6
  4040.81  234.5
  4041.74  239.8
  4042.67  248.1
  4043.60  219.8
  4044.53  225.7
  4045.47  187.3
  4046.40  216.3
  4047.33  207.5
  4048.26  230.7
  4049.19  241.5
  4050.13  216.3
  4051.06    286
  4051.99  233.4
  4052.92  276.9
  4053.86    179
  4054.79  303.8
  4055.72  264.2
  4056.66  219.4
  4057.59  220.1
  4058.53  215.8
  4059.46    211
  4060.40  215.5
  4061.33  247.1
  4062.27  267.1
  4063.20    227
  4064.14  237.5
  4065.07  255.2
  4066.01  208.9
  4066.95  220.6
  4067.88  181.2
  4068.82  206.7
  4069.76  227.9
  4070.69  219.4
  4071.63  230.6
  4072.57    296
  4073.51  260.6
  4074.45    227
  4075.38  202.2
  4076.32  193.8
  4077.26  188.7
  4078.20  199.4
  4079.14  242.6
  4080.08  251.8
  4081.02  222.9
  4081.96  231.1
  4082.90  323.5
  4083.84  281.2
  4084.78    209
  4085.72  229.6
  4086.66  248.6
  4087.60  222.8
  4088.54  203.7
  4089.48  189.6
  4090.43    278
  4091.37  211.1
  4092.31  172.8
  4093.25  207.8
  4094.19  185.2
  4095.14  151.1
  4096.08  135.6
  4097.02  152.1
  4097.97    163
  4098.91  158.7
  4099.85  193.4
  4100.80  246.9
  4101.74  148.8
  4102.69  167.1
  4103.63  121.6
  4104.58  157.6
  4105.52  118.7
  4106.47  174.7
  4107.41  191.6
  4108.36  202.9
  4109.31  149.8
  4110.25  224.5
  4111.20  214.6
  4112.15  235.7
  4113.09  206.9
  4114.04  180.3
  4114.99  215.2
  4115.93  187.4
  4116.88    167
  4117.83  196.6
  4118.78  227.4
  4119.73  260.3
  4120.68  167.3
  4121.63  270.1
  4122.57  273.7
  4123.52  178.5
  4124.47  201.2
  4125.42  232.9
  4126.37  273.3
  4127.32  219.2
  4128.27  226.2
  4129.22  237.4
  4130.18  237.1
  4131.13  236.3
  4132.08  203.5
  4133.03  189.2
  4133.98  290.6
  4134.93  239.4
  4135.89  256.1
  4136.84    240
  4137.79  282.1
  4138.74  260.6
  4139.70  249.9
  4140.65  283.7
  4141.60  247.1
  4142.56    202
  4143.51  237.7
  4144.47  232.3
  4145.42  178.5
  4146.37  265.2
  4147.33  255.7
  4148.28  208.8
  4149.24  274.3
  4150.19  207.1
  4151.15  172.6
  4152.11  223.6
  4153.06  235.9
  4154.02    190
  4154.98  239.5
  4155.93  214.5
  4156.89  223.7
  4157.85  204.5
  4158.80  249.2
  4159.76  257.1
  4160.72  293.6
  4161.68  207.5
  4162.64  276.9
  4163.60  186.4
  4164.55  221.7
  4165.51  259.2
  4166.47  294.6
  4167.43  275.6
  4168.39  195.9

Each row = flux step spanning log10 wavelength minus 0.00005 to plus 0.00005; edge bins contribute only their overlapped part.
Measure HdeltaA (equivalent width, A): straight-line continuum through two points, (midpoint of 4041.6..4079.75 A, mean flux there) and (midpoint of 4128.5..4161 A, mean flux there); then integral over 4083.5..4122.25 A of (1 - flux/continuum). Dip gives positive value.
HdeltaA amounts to 6.09 A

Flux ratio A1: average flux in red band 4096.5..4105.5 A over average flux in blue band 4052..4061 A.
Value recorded 0.7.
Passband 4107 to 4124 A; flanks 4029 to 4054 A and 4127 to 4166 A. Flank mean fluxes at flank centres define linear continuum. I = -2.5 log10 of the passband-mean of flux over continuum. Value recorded 0.13 mag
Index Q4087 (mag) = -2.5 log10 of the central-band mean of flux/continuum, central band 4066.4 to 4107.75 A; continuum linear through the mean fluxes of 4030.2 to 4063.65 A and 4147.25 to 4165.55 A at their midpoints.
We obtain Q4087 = 0.146 mag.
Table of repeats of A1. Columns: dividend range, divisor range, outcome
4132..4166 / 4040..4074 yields 1.01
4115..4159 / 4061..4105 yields 1.08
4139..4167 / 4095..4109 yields 1.41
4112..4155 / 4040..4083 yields 0.99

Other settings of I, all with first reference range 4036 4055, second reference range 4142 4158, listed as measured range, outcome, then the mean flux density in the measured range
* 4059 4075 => 0.01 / 232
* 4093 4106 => 0.37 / 164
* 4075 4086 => 0.01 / 232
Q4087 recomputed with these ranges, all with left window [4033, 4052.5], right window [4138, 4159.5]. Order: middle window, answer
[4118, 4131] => 0.01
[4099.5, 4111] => 0.32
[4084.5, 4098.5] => 0.20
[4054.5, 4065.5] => 0.00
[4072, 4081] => 0.04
